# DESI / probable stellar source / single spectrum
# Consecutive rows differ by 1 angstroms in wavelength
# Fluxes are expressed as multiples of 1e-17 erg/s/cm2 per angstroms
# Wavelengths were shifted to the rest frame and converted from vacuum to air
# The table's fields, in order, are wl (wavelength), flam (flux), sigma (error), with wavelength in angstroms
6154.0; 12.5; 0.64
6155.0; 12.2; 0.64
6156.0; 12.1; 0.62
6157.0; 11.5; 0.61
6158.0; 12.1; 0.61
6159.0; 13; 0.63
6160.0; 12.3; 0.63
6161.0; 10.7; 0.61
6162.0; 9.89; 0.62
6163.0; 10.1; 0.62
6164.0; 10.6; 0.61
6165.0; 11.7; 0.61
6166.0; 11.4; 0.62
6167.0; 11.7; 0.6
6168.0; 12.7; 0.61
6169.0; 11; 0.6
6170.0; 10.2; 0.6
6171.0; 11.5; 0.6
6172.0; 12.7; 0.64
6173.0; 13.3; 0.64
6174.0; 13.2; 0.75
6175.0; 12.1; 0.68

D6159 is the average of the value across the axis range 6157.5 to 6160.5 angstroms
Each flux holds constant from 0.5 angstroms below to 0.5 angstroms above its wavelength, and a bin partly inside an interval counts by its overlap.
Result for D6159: 12.5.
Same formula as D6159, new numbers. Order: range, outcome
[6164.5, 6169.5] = 11.7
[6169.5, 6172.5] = 11.5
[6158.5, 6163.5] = 11.2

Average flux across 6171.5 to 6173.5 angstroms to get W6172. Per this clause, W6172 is 13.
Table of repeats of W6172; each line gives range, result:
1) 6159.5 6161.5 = 11.5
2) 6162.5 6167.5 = 11.1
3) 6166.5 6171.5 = 11.4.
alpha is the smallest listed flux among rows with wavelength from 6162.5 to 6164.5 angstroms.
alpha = 10.1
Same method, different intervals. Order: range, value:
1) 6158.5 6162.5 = 9.89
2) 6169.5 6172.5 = 10.2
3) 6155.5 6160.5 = 11.5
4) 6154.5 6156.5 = 12.1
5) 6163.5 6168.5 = 10.6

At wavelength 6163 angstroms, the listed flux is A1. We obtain 10.1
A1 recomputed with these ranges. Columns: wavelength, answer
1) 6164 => 10.6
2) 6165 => 11.7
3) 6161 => 10.7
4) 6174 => 13.2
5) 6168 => 12.7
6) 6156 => 12.1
